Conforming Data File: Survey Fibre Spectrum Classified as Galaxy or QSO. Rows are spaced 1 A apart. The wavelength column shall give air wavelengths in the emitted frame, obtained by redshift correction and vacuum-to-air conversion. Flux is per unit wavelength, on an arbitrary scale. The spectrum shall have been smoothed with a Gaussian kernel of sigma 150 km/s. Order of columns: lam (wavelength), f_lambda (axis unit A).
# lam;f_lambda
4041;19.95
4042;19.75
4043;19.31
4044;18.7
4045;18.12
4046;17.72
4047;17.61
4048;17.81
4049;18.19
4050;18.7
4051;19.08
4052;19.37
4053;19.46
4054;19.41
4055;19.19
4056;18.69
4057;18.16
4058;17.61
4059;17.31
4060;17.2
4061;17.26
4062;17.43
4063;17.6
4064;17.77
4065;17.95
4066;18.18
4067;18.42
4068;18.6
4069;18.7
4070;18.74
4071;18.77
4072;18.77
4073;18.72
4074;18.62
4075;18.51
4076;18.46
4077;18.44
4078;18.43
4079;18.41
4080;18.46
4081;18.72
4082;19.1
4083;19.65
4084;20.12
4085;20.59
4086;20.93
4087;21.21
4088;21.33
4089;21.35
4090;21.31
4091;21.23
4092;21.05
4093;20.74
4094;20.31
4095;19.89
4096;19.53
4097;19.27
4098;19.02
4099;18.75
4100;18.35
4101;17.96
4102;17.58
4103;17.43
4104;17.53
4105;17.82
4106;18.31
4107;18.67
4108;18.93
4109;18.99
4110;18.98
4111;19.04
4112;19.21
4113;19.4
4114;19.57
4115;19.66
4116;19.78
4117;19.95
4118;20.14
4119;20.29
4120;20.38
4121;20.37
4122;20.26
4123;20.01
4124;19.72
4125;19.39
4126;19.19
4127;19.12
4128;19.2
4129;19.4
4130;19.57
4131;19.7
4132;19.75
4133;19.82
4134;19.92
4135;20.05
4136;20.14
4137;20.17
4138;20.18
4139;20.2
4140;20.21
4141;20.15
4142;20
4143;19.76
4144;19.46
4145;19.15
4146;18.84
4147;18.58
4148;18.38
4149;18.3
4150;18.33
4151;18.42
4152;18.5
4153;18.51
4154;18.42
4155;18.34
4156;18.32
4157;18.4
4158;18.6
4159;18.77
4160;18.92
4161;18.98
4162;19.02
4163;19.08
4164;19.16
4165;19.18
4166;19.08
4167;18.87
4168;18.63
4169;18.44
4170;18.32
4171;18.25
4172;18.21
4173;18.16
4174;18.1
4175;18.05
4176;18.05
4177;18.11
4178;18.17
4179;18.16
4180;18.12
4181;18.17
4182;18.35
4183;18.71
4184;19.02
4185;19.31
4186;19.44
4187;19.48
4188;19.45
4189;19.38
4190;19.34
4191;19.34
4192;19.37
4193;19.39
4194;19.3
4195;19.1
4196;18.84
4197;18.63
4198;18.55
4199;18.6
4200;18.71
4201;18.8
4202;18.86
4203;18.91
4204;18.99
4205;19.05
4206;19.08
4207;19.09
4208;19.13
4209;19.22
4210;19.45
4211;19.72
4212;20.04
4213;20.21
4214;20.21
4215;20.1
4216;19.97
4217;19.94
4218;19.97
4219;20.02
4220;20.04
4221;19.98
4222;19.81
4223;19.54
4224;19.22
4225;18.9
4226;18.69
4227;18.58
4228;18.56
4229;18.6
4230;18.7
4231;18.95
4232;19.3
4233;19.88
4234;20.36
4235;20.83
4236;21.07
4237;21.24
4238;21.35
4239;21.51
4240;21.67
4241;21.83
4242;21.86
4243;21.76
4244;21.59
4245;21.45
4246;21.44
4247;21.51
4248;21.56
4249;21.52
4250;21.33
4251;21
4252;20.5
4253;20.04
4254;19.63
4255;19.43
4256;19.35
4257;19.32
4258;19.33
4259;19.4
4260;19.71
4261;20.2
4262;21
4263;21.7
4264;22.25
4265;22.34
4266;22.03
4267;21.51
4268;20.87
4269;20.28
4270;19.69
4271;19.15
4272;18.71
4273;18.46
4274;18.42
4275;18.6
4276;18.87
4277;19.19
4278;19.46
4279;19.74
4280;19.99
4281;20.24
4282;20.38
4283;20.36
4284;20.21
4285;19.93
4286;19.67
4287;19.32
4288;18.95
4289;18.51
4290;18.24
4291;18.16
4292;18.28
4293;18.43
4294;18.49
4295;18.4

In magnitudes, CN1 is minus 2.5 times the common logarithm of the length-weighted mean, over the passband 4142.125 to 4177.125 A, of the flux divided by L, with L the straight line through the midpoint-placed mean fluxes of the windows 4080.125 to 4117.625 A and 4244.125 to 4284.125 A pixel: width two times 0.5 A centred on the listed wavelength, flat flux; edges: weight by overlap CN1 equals 0.064 mag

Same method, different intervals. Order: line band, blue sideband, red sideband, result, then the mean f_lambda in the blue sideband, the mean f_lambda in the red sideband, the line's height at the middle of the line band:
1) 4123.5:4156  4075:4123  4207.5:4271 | 0.021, 19.5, 20.3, 19.7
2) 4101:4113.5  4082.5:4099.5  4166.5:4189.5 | 0.088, 20.4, 18.6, 20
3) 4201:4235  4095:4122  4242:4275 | 0.037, 19.1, 20.5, 20.1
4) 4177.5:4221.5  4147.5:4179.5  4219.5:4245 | 0.009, 18.5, 20.2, 19.4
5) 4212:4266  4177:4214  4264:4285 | -0.043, 19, 20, 19.6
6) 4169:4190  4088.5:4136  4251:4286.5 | 0.065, 19.5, 20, 19.7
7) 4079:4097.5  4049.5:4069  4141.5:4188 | -0.102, 18.3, 18.7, 18.4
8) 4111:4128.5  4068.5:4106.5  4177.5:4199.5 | -0.032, 19.3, 18.9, 19.2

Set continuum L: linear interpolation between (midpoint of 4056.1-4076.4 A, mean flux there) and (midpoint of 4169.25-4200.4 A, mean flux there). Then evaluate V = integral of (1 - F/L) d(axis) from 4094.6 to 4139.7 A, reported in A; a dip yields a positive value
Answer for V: -2.3 A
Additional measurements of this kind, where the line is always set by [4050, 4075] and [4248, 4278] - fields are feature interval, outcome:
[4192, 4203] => 0.4 A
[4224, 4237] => 0.3 A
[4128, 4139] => -0.5 A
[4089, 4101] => -0.8 A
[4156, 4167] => 0.2 A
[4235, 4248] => -1.0 A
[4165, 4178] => 0.6 A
